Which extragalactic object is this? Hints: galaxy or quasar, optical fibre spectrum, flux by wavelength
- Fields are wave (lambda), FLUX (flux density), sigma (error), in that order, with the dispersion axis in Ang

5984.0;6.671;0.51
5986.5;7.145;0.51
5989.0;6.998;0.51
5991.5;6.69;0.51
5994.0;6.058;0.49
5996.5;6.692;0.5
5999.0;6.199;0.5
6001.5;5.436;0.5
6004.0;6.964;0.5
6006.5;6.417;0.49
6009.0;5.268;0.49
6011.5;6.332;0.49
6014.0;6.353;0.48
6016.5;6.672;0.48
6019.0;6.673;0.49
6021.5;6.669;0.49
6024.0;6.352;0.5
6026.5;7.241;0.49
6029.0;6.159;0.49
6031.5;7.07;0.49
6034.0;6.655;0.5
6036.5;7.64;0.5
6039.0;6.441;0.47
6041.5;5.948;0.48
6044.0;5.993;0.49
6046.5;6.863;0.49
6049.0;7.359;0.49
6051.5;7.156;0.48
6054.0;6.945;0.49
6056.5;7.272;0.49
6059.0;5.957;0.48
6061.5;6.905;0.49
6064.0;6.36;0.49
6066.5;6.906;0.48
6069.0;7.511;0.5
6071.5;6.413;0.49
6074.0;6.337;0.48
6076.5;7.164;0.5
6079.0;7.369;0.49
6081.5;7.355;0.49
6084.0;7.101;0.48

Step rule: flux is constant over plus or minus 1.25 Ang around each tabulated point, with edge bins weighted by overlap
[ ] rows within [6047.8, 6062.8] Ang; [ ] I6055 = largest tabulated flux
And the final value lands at 7.359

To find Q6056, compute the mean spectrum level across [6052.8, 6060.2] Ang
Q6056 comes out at 6.73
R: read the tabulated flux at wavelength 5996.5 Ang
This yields 6.692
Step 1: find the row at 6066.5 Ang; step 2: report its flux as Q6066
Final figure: 6.906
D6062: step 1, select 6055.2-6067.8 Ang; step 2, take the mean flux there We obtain 6.68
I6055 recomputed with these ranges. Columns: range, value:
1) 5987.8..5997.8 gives 6.998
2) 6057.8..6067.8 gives 6.906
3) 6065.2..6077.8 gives 7.511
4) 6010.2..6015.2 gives 6.353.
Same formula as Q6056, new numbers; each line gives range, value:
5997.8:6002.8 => 5.83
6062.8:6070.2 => 6.93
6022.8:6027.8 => 6.79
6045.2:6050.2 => 7.1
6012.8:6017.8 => 6.52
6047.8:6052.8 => 7.25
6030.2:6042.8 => 6.75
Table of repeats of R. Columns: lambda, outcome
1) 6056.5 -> 7.272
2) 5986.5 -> 7.145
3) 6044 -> 5.993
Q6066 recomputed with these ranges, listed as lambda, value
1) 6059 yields 5.957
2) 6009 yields 5.268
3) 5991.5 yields 6.69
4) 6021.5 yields 6.669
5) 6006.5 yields 6.417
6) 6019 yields 6.673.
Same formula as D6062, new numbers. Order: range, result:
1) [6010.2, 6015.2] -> 6.33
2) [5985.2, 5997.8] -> 6.71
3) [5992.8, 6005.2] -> 6.27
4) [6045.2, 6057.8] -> 7.11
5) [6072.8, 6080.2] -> 6.96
